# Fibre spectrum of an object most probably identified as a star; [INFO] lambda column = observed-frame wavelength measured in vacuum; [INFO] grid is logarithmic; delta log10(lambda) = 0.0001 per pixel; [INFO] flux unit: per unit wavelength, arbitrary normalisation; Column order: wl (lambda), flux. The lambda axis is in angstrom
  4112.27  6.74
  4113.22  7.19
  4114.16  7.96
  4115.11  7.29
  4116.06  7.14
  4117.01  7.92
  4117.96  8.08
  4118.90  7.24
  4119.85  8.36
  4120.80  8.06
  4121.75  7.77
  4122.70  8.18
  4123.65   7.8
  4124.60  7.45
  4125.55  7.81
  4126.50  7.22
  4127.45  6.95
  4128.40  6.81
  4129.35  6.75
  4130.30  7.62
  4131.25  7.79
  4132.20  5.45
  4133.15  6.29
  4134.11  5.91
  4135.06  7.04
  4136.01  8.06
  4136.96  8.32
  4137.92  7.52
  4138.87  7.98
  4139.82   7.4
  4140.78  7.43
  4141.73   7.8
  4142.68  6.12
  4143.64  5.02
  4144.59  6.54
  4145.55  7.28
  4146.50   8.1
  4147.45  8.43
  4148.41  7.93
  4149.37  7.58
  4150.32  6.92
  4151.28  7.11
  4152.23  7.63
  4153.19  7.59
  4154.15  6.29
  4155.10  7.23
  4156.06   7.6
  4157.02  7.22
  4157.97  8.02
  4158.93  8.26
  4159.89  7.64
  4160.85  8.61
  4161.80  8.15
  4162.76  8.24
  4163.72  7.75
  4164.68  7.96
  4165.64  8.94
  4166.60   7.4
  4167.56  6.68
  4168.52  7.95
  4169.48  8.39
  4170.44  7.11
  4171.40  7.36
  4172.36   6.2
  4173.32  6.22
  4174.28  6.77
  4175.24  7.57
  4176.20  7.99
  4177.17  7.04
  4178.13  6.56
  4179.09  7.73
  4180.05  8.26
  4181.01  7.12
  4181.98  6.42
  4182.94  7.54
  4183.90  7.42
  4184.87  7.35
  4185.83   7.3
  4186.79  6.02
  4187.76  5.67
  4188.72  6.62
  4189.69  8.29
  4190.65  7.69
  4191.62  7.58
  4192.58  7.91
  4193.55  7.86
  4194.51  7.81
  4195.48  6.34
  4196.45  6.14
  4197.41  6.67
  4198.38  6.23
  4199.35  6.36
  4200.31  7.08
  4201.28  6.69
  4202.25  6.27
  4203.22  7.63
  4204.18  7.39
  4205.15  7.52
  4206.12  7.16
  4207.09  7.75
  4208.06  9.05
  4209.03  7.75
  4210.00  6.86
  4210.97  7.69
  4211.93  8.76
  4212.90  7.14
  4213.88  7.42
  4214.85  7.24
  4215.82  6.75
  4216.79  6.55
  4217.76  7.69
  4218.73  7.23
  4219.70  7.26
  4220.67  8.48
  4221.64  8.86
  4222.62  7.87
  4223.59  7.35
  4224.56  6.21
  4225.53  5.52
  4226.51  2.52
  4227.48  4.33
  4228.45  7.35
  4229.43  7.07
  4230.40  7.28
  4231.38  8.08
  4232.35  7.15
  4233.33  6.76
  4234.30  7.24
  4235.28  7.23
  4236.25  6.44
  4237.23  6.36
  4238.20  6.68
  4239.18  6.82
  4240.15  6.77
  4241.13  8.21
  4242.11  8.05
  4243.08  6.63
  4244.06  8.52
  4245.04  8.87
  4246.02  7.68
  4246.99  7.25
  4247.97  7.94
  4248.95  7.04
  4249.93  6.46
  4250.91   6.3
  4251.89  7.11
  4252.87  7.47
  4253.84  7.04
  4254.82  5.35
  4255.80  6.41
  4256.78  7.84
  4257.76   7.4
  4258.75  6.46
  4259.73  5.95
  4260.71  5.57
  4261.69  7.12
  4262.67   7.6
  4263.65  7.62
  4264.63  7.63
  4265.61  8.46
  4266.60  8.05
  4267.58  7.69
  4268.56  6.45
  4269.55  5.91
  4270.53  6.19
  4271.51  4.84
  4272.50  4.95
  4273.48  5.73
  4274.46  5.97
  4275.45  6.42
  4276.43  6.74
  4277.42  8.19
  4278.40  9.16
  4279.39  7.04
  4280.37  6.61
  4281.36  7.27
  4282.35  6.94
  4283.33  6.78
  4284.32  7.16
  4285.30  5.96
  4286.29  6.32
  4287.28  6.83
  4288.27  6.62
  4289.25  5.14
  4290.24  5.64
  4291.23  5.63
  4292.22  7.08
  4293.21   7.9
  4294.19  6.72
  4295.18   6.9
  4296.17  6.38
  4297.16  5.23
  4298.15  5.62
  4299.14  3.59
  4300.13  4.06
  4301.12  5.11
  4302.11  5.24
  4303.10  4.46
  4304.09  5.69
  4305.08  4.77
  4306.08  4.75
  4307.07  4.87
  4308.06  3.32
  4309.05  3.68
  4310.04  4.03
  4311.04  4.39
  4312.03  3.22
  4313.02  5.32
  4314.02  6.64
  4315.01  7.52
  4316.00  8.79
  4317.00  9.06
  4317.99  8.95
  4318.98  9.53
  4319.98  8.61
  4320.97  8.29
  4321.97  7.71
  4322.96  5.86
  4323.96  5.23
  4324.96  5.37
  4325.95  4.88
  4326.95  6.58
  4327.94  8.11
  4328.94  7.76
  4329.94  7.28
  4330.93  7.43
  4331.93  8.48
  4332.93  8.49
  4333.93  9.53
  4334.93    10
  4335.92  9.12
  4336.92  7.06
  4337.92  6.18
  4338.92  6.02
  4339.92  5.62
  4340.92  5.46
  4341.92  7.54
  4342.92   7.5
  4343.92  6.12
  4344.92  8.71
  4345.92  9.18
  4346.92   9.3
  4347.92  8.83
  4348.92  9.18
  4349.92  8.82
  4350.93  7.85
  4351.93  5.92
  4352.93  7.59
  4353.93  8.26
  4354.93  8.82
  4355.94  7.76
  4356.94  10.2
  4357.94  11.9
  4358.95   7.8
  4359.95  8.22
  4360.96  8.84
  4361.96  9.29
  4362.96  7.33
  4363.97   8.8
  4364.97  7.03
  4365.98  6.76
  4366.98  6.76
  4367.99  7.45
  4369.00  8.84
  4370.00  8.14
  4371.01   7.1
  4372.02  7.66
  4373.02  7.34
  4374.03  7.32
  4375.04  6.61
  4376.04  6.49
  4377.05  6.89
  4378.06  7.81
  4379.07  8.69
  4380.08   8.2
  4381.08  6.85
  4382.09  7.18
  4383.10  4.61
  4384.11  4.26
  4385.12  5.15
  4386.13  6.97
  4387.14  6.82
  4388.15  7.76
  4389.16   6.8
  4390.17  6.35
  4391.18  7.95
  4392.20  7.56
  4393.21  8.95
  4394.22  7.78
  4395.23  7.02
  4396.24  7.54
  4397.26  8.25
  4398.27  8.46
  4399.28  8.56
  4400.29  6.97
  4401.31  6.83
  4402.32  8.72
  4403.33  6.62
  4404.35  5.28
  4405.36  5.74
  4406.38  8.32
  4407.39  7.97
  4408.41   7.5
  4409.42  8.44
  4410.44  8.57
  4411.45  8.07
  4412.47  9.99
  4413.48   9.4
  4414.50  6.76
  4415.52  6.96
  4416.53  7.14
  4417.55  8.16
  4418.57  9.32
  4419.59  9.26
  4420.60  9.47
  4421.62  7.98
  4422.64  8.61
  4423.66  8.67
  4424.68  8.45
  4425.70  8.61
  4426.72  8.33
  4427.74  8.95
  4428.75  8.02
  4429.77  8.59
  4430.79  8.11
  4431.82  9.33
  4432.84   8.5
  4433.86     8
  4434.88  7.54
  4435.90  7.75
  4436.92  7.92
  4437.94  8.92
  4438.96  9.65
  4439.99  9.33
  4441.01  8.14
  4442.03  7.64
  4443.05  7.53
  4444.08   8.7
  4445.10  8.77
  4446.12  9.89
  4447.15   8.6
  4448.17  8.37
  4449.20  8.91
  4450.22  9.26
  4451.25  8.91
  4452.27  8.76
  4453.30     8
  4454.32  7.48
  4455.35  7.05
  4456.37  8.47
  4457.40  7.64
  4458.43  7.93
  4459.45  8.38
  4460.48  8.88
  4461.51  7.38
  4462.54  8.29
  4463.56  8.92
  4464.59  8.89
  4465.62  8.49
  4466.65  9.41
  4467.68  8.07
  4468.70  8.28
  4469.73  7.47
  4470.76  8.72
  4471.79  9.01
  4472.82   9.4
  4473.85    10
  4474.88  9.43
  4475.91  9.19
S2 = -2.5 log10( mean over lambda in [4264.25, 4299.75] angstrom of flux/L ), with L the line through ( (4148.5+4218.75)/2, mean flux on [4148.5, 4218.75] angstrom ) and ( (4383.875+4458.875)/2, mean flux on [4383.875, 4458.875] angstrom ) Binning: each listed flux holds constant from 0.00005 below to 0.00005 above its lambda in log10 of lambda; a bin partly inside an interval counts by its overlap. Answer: 0.17 mag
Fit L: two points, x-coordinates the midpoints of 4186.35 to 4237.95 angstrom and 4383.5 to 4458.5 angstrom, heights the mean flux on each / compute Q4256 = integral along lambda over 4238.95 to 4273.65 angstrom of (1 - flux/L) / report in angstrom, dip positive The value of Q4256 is 1.3 angstrom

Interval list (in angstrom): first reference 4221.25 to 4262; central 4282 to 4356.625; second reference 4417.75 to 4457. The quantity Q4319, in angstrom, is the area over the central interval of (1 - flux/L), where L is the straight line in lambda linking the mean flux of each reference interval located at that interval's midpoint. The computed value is 7.9 angstrom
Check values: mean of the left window 6.91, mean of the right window 8.51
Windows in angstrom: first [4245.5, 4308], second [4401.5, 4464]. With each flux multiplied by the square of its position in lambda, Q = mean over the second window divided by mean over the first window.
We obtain 1.4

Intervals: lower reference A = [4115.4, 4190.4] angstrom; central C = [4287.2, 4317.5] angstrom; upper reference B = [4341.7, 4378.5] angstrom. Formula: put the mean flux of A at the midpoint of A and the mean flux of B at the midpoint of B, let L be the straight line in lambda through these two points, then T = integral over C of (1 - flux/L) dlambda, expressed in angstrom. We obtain 8.6 angstrom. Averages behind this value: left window 7.38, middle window 5.6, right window 8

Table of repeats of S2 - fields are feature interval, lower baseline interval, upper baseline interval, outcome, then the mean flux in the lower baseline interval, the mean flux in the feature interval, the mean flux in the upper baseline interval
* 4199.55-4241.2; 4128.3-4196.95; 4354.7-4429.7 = 0.05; 7.32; 7.09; 7.79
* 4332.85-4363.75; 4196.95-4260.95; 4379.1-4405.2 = -0.15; 7.07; 8.15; 7.11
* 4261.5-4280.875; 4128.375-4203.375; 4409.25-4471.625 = 0.12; 7.26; 6.92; 8.43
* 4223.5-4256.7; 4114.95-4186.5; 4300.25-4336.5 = 0.01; 7.41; 6.88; 6.59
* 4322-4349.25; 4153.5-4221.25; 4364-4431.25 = 0.02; 7.36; 7.43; 7.64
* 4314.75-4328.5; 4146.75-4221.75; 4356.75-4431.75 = 0.03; 7.39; 7.46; 7.78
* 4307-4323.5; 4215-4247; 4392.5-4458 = 0.17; 7.06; 6.5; 8.21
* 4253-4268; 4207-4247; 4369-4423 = 0.03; 7.2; 7.09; 7.54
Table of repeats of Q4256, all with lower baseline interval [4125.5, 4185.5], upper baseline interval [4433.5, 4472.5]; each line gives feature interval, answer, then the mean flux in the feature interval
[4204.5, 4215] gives -0.18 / 7.67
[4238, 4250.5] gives 0.33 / 7.46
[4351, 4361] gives -0.52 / 8.49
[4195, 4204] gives 1.06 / 6.63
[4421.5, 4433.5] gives -0.29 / 8.52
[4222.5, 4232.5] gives 1.65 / 6.36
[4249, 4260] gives 1.38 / 6.73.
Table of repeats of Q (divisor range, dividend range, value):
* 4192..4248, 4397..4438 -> 1.24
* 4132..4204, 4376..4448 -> 1.22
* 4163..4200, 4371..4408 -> 1.10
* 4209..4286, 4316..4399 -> 1.15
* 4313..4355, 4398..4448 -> 1.12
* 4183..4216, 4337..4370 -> 1.18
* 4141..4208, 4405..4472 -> 1.30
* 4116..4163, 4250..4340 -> 0.95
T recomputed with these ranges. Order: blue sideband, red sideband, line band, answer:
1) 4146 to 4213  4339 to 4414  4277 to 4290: 1.1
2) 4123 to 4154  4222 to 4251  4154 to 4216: -2.2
